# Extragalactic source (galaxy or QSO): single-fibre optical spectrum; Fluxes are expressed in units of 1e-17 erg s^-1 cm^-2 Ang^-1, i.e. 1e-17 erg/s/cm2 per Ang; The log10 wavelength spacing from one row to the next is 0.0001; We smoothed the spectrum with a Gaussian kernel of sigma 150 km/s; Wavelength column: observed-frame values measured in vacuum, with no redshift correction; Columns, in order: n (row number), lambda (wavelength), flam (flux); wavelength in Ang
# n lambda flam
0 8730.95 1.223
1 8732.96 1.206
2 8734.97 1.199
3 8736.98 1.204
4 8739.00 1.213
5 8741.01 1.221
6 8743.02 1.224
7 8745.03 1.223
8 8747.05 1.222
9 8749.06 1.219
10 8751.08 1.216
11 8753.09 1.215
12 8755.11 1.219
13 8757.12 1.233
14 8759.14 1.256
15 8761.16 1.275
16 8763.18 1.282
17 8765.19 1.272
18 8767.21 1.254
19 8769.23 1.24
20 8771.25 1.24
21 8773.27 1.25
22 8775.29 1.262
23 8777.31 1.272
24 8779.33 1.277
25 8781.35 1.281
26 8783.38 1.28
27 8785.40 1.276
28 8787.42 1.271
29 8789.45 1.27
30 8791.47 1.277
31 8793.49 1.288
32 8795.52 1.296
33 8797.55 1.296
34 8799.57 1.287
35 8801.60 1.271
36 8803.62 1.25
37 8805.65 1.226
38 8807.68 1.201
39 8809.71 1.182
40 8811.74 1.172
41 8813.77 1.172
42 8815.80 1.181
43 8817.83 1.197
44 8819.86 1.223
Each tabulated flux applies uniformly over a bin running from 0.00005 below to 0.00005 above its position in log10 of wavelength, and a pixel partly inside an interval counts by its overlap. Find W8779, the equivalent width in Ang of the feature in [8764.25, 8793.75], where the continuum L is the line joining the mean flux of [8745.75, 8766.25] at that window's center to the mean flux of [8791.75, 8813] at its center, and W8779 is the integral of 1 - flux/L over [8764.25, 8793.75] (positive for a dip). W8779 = -0.5 Ang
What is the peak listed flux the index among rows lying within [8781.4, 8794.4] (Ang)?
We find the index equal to 1.288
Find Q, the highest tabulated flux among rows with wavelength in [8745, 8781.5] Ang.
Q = 1.282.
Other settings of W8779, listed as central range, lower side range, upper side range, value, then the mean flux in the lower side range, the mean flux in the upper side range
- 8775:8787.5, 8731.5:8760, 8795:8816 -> -0.5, 1.22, 1.23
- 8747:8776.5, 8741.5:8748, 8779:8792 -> 0.0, 1.22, 1.28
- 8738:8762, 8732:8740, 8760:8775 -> 0.0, 1.2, 1.26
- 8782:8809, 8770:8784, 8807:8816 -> -1.1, 1.26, 1.18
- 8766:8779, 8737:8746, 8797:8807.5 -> -0.2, 1.22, 1.26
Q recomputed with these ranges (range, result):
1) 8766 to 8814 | 1.296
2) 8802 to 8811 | 1.25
